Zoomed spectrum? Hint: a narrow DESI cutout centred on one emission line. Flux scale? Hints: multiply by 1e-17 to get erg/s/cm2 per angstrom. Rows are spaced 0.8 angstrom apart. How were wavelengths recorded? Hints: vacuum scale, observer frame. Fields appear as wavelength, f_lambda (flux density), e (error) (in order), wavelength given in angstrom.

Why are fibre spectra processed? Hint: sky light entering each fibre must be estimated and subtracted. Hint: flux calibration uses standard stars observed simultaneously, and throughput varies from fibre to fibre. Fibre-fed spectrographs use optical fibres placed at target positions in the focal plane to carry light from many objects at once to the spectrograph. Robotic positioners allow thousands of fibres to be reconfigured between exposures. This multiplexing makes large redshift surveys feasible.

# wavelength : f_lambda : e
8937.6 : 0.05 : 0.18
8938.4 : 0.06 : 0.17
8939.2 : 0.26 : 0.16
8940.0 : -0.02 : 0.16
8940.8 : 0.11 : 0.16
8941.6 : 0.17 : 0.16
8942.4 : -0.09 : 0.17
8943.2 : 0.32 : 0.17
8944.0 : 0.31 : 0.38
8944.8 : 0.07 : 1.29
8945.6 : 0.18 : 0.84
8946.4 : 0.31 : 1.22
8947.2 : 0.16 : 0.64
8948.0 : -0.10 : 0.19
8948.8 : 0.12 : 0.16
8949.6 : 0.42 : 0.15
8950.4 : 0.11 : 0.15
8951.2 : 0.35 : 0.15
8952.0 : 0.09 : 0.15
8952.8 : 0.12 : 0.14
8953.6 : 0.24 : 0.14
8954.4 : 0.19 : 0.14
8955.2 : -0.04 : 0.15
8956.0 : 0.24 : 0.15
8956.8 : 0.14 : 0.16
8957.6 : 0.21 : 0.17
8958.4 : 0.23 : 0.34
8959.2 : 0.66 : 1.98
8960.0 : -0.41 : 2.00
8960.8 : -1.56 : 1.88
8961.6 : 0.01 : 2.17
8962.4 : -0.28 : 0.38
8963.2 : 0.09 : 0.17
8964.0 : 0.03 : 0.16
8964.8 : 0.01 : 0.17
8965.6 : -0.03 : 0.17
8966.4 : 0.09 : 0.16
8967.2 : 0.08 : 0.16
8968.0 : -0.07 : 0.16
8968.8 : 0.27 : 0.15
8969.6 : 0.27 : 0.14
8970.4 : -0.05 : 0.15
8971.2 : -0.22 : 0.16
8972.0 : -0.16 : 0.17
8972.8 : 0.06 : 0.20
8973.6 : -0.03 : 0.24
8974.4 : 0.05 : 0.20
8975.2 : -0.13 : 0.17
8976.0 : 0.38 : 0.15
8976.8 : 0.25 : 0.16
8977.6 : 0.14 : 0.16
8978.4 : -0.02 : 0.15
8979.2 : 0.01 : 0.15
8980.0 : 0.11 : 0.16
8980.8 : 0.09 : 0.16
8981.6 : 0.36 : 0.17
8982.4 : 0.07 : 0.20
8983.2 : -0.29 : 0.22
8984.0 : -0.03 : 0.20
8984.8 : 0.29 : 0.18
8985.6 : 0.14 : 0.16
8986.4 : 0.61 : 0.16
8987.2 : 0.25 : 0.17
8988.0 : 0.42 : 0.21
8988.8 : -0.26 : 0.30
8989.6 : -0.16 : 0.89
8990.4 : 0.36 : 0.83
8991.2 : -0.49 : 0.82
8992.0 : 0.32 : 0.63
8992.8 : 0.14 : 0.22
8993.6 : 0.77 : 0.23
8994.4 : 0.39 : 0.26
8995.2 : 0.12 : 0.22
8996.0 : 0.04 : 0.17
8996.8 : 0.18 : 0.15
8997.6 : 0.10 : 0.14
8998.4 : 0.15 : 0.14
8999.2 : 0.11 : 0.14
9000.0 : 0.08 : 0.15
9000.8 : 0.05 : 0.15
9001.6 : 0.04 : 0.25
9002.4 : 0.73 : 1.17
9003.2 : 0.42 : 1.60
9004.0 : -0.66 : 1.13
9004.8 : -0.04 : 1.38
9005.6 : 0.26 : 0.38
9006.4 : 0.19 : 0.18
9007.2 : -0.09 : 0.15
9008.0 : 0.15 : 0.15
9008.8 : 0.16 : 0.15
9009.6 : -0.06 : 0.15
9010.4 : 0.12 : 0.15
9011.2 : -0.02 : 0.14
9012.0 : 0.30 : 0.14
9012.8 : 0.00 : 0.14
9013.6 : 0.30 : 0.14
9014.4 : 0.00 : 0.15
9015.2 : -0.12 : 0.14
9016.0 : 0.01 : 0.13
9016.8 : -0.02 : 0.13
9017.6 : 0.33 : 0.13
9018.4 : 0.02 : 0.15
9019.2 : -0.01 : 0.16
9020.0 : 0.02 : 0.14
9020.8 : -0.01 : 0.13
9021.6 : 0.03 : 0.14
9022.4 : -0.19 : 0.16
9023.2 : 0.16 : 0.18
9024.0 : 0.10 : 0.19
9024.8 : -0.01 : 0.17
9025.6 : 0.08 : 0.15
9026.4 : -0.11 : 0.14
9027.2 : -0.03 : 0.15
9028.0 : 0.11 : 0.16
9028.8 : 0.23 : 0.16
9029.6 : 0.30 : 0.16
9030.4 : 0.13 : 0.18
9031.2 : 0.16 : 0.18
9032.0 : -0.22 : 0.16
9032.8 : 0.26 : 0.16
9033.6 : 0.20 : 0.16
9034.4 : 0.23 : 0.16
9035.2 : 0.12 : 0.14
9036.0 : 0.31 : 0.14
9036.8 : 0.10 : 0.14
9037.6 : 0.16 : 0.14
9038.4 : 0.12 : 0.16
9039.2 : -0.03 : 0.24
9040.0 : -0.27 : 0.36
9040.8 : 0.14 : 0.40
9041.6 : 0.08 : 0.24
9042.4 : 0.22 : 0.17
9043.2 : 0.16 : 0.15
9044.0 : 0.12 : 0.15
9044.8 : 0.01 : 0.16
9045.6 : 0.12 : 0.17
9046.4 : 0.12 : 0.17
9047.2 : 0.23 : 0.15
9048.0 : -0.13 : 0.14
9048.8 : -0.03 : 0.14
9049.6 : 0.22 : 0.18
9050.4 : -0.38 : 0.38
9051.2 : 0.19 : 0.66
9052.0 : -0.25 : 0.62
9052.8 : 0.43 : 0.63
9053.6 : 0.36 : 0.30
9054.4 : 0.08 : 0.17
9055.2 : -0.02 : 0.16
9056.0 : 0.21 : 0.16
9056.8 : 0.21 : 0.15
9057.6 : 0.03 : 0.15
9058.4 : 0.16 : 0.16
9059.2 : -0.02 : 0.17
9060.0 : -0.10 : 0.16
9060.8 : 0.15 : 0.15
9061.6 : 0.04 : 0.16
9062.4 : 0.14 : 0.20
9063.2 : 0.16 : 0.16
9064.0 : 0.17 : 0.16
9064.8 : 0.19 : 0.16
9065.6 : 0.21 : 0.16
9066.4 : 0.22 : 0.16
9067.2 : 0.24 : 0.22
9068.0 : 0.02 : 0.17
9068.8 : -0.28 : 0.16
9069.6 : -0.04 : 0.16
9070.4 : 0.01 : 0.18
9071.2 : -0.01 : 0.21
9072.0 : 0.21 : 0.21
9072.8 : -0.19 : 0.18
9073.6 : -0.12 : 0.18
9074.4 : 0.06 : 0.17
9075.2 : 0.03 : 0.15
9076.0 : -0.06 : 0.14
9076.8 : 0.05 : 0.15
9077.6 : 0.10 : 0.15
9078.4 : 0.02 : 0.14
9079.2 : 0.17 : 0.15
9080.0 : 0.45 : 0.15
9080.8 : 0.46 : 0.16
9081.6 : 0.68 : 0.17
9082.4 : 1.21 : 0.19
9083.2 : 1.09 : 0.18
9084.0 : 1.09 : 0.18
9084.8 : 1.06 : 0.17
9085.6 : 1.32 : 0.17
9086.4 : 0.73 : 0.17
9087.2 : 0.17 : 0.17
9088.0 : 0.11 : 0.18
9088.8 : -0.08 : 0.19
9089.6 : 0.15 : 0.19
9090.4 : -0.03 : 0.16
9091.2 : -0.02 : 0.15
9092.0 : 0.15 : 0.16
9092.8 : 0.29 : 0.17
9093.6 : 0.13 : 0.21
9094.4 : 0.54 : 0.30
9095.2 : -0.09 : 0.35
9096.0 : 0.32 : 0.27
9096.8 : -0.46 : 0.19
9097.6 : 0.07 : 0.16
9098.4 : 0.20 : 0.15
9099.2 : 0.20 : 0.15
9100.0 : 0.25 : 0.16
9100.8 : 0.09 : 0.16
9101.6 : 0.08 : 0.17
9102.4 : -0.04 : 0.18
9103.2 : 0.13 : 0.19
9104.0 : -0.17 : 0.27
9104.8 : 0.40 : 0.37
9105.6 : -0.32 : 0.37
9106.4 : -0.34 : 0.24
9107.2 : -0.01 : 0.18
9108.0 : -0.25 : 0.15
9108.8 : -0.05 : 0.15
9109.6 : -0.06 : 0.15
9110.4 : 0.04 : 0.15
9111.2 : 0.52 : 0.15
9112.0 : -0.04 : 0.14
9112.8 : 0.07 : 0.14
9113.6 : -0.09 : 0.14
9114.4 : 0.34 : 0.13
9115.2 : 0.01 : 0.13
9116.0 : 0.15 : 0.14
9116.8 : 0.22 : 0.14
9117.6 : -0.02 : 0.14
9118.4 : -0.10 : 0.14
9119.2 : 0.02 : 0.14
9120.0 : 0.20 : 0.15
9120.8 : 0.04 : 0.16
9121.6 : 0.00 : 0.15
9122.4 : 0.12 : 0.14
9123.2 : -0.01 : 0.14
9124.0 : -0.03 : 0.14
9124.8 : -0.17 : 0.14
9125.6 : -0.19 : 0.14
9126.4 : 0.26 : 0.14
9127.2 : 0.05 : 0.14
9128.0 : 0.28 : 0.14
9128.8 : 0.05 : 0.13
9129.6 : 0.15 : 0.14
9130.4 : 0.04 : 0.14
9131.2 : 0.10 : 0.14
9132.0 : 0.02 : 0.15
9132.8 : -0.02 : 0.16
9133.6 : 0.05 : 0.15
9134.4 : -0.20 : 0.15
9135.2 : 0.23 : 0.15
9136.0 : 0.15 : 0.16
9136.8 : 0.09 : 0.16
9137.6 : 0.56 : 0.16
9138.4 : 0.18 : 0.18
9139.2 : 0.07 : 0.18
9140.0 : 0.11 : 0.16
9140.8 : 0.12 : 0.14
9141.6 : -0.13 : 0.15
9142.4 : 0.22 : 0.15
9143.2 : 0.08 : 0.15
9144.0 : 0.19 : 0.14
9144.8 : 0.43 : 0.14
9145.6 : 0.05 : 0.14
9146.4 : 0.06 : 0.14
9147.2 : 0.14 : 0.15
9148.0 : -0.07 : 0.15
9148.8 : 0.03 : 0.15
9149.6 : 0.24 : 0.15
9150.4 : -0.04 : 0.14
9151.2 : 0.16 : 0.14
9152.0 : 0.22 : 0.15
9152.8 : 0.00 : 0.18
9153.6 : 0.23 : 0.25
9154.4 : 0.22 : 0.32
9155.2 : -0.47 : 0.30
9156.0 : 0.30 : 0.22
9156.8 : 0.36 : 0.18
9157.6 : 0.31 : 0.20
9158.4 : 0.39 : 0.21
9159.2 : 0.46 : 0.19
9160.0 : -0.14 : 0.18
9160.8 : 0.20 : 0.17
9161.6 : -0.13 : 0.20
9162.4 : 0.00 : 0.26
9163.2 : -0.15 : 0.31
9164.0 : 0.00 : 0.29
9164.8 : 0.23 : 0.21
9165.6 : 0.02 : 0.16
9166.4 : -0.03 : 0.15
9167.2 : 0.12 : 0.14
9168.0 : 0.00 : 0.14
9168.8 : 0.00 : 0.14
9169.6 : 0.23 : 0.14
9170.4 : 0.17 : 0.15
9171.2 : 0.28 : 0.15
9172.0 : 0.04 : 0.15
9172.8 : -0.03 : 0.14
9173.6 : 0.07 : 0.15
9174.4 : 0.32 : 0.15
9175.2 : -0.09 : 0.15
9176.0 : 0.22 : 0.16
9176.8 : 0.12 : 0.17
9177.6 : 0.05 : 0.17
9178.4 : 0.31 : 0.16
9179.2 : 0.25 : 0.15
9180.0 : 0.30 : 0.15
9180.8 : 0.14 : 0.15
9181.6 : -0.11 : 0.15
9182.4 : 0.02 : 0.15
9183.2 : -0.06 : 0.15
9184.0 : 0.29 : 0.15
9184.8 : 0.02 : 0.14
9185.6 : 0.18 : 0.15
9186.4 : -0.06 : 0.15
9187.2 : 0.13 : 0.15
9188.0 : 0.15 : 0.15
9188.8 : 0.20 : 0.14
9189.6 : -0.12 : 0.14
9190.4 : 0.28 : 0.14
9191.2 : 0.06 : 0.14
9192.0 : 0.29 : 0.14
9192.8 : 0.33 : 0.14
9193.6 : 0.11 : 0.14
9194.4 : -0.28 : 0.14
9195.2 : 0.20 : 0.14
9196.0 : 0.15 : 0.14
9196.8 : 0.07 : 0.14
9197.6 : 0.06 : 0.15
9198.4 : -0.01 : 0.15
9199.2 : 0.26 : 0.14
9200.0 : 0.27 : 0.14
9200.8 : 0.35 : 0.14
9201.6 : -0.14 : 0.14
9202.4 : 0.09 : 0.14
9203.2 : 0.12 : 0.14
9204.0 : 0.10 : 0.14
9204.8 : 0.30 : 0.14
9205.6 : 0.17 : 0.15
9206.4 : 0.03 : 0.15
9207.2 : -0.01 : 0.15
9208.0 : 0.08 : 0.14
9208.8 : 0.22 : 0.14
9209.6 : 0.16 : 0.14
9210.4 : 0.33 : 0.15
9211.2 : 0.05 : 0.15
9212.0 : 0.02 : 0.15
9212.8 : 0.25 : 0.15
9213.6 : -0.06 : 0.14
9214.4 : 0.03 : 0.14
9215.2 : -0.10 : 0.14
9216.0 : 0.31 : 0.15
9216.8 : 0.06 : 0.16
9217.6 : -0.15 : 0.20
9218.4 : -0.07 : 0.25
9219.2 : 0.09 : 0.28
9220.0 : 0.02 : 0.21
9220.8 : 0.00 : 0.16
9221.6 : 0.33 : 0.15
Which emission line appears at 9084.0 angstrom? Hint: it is H-beta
